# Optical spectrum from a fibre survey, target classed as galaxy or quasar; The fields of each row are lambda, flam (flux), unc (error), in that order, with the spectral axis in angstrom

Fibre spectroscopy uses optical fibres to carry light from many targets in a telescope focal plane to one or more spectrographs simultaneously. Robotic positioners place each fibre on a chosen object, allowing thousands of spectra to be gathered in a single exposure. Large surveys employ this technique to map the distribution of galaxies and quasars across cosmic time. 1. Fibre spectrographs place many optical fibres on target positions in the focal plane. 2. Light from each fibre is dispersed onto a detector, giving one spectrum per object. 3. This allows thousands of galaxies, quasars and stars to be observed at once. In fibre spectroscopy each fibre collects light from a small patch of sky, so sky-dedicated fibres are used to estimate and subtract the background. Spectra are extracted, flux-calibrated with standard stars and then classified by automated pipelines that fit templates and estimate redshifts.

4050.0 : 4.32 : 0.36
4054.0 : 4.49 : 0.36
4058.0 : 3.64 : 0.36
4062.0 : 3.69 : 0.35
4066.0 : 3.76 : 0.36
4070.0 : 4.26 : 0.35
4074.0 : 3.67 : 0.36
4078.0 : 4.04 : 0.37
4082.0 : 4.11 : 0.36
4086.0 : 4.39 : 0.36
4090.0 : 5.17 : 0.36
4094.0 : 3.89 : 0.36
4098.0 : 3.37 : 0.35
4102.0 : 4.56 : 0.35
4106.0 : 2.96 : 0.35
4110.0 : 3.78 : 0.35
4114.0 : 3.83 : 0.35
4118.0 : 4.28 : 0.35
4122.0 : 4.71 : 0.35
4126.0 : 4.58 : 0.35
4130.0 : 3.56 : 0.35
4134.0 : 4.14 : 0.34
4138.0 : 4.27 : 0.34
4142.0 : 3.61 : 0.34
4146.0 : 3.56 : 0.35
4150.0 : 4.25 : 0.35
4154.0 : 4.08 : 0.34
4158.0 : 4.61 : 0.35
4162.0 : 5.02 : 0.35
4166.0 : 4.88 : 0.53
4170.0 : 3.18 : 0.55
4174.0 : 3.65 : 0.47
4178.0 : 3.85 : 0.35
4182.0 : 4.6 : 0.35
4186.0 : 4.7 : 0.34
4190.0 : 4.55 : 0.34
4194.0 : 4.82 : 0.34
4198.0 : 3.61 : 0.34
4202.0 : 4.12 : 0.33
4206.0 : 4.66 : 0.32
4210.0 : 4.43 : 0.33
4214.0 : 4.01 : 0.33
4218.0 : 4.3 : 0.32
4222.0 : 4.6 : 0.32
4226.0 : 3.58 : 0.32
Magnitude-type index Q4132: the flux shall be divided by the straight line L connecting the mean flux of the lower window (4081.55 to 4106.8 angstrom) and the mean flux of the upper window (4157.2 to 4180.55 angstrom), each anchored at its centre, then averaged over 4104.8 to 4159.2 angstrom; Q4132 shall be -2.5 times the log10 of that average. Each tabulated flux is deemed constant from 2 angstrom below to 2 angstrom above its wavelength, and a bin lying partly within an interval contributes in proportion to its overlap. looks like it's 0.03 mag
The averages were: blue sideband 4.11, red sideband 4.19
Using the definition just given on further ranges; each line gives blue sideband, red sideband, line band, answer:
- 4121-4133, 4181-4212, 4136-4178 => 0.06 mag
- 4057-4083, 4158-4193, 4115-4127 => -0.09 mag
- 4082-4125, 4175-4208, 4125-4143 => 0.04 mag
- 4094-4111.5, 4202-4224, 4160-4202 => -0.03 mag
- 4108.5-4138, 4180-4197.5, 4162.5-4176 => 0.11 mag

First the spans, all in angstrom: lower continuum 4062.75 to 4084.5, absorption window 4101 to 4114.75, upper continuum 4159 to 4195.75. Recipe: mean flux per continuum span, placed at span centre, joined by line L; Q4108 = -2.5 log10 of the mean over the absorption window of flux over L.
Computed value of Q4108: 0.10 mag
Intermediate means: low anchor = 3.96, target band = 3.72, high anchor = 4.36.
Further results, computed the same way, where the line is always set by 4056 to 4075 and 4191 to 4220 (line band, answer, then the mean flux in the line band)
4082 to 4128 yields -0.05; 4.14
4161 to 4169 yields -0.14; 4.72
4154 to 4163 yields -0.12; 4.63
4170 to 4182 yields 0.11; 3.8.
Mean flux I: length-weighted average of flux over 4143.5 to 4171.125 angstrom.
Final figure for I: 4.25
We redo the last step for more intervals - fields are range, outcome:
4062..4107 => 4.03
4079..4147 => 4.05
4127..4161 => 4.06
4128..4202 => 4.16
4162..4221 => 4.27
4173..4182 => 3.95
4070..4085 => 4.01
